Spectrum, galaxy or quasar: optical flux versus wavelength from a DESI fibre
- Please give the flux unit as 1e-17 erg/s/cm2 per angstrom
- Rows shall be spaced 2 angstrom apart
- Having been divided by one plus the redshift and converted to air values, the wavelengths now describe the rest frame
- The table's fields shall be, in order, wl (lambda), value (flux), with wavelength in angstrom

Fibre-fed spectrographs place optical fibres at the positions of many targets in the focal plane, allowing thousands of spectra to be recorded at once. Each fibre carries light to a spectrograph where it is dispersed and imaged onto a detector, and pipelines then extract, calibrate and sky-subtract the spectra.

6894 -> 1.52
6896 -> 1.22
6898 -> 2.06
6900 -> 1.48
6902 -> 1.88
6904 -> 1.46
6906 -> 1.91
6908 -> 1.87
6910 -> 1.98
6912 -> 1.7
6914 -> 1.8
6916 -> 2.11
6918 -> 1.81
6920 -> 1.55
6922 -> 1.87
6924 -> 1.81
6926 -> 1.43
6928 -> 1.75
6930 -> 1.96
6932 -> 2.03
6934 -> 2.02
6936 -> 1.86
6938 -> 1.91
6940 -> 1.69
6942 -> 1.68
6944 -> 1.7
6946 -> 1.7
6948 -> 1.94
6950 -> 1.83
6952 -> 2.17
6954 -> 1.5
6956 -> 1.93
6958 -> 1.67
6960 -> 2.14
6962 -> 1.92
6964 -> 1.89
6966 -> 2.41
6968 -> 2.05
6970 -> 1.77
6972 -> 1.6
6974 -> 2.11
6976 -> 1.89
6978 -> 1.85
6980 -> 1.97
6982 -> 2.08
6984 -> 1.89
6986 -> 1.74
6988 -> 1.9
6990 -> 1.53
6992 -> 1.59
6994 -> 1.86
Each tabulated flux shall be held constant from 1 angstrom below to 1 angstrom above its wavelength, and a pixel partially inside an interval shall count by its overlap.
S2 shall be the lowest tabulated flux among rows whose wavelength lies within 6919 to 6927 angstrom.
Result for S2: 1.43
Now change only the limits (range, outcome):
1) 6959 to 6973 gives 1.6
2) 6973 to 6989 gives 1.74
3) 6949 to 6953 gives 1.83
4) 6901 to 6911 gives 1.46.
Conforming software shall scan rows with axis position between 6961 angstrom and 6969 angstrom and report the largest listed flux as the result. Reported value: 2.41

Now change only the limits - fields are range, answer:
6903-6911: 1.98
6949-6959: 2.17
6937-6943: 1.91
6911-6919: 2.11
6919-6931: 1.96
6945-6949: 1.94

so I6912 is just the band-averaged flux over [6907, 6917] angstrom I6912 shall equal 1.89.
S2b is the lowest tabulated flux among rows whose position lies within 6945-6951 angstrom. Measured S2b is 1.7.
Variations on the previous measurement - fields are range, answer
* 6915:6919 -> 1.81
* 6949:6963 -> 1.5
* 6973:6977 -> 1.89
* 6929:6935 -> 1.96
